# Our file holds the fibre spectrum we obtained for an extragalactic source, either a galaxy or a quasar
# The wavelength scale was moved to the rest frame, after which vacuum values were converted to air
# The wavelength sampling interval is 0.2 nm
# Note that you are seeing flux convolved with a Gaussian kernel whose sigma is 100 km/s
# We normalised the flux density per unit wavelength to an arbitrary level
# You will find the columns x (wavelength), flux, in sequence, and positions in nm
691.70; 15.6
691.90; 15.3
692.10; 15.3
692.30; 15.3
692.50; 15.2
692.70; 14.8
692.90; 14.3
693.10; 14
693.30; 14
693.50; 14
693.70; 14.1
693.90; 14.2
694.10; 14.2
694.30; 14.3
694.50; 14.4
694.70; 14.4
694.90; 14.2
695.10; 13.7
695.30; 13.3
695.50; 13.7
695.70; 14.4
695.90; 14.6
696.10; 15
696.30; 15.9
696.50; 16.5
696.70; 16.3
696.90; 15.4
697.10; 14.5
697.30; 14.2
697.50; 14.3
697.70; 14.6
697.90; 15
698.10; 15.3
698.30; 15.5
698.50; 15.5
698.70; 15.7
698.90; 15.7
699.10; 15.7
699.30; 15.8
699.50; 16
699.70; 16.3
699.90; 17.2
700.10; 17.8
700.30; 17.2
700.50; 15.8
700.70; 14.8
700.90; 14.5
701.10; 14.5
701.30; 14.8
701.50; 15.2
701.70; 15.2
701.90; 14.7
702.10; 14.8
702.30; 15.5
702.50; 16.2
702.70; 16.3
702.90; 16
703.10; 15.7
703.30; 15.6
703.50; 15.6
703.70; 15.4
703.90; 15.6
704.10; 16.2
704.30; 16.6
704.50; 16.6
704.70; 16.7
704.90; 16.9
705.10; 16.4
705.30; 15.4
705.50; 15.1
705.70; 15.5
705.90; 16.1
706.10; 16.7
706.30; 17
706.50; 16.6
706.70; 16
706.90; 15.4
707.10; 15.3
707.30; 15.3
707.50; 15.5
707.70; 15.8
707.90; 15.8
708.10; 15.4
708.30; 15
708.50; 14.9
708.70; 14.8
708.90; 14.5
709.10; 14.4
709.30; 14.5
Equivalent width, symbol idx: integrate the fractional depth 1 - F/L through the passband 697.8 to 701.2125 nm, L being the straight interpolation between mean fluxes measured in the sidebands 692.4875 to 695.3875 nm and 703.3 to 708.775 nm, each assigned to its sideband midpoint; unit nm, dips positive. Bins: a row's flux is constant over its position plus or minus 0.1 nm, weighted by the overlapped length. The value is -0.191 nm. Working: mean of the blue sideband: 14.2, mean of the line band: 15.8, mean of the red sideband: 15.8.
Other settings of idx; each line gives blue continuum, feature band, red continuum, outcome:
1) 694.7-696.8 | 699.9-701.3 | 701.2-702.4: -0.077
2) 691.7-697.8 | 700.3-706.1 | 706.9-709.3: -0.281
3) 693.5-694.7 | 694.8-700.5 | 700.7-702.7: -0.271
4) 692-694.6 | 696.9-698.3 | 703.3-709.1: 0.013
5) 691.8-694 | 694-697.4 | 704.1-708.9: 0.047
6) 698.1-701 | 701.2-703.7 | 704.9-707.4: 0.075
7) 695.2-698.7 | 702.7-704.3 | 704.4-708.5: -0.022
